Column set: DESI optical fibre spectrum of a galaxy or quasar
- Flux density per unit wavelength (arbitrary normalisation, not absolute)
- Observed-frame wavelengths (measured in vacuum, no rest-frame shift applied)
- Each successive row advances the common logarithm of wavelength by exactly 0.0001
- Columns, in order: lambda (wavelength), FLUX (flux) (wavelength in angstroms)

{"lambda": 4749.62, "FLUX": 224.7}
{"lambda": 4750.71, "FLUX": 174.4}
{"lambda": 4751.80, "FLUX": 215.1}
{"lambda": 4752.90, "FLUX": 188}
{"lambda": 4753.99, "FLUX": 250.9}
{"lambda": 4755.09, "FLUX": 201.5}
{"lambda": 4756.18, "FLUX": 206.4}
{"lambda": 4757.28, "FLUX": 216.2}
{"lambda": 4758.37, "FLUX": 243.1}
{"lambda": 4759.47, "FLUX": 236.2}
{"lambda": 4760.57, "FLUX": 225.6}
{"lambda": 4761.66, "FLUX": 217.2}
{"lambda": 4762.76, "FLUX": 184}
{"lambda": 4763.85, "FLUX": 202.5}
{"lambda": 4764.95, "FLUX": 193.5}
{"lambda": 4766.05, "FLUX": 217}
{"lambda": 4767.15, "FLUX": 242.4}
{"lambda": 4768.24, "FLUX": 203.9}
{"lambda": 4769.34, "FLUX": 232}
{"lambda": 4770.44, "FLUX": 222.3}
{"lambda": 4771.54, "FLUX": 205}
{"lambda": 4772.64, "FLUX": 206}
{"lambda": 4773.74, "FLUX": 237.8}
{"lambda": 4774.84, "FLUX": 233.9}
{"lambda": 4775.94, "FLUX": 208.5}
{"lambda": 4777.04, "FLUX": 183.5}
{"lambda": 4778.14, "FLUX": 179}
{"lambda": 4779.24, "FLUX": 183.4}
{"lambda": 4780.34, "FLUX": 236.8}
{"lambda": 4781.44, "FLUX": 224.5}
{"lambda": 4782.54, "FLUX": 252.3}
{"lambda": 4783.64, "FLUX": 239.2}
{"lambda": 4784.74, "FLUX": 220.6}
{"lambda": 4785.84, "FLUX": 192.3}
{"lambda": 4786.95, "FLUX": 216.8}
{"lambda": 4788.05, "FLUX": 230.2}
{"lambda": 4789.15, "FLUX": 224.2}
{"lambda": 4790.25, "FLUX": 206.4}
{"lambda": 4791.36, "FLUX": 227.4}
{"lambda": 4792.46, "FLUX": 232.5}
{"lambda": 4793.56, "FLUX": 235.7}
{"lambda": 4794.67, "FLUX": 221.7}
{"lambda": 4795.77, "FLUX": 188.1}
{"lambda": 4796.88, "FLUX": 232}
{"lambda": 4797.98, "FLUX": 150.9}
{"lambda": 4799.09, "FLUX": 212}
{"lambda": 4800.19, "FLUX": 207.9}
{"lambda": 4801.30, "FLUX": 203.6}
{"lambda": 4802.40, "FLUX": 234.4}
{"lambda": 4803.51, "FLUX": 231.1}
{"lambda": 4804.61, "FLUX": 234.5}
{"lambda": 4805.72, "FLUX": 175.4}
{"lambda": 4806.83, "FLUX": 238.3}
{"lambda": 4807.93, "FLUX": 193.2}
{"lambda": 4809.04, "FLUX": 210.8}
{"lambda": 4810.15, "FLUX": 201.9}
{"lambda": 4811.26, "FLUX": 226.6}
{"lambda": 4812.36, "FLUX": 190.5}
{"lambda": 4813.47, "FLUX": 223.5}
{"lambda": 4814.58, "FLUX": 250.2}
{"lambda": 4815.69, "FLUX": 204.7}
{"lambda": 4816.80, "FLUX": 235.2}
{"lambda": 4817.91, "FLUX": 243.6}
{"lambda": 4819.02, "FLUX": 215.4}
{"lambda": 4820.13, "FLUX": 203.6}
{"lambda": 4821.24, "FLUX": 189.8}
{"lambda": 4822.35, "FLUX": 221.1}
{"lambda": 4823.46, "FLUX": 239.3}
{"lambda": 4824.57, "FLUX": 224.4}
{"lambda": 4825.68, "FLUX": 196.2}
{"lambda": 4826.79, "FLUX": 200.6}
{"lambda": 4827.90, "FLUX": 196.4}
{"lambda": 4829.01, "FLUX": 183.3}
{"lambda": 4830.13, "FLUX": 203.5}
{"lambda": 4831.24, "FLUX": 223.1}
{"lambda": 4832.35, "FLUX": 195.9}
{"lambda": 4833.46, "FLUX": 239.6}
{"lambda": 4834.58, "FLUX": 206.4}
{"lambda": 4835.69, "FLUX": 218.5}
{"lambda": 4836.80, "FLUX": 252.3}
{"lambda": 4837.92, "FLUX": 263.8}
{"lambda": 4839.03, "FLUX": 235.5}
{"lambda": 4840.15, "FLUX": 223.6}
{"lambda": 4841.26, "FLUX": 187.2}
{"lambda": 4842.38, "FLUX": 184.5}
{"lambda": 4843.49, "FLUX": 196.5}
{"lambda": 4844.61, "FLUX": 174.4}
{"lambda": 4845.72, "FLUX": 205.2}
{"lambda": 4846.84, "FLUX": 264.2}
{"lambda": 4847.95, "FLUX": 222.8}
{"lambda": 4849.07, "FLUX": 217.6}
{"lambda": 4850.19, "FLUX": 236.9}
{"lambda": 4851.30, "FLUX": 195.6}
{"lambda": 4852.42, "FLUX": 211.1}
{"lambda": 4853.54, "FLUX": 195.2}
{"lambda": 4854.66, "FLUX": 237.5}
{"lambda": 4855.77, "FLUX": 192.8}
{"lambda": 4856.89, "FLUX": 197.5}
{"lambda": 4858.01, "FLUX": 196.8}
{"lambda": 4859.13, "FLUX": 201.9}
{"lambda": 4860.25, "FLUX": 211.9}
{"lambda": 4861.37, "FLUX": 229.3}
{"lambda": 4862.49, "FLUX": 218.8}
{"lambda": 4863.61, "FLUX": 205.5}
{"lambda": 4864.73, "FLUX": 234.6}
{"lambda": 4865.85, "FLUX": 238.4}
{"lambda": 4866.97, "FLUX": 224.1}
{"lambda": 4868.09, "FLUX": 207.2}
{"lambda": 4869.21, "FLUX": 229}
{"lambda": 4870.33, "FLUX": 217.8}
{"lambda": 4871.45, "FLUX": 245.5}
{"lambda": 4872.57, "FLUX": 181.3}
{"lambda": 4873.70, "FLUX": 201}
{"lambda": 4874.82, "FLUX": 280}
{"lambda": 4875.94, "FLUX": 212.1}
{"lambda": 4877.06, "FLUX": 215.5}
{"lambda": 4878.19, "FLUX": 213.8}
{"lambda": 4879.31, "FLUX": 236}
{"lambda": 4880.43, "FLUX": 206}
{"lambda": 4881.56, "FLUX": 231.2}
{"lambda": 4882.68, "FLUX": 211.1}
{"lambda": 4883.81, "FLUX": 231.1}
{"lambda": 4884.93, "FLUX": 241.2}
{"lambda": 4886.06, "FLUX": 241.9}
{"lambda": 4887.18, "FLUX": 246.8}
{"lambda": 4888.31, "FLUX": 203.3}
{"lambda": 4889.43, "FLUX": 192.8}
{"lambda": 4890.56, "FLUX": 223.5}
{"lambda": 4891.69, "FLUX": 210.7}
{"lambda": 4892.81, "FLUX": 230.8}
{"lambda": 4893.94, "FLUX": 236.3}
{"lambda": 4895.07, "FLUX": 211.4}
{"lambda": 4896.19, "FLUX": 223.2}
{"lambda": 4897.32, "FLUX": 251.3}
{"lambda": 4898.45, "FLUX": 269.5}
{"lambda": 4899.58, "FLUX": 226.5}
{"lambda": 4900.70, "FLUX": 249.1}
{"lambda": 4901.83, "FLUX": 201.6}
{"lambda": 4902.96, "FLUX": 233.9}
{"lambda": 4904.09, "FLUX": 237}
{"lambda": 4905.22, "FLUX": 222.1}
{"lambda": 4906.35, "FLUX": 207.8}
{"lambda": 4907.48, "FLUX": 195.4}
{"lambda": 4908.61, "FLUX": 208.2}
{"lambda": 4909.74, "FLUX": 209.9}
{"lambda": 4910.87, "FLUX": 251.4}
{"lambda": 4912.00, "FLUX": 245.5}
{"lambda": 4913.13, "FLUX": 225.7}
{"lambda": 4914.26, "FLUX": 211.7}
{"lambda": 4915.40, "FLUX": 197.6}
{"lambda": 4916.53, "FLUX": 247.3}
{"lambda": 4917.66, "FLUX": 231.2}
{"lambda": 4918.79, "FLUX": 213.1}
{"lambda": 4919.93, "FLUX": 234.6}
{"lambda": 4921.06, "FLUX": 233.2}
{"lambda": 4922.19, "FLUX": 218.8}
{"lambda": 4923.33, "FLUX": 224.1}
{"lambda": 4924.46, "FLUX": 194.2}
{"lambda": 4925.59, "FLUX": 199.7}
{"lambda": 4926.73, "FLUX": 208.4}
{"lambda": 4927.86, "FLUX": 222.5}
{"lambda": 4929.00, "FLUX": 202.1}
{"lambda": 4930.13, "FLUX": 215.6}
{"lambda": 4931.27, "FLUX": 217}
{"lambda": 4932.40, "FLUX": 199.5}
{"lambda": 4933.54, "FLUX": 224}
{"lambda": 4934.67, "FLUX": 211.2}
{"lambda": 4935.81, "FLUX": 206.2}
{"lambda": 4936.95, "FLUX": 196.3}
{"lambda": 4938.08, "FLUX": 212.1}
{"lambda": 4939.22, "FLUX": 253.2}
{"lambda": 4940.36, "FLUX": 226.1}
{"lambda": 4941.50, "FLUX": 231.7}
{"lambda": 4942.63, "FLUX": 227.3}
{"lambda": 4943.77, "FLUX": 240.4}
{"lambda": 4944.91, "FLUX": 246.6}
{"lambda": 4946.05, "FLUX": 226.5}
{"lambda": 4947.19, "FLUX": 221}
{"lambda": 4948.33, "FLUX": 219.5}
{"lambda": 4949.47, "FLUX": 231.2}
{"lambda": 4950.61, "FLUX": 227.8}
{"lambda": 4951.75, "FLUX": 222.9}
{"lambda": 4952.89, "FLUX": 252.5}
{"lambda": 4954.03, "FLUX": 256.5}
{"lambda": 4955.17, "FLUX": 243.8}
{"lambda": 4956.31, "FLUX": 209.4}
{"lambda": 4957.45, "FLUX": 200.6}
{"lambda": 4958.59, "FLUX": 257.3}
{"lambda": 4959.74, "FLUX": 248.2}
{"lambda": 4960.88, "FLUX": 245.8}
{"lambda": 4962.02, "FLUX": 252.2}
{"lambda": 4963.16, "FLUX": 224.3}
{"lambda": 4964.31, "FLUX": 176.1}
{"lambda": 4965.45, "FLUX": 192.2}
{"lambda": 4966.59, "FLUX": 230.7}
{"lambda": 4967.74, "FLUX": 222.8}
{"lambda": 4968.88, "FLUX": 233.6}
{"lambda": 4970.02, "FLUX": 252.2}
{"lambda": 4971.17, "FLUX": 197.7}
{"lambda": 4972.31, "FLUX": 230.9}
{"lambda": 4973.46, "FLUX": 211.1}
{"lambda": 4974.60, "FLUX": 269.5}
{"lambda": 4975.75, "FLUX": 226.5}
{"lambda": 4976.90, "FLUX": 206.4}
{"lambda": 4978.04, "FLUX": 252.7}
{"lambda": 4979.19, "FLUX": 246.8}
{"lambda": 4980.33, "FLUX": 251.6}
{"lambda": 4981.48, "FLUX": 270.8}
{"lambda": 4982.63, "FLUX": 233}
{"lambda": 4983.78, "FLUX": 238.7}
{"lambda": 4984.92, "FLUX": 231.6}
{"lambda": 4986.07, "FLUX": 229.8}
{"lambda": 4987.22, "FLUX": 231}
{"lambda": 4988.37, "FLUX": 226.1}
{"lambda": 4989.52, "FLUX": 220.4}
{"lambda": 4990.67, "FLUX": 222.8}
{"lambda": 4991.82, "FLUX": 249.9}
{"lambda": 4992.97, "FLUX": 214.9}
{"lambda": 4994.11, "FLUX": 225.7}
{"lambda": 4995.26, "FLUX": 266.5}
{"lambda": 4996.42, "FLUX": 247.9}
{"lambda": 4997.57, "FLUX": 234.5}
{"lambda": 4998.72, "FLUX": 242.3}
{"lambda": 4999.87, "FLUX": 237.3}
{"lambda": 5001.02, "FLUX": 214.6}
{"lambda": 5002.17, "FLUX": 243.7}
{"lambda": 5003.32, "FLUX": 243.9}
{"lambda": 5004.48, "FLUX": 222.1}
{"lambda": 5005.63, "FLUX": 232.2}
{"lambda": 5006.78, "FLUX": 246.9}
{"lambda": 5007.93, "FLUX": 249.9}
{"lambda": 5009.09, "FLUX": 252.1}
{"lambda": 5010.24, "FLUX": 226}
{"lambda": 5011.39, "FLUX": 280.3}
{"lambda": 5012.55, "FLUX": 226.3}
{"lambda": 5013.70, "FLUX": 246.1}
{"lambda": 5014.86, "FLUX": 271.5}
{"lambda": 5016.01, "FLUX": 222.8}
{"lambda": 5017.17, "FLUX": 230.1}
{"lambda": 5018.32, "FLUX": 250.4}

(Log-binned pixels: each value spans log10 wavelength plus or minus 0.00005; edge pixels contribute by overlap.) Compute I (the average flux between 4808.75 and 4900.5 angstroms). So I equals 219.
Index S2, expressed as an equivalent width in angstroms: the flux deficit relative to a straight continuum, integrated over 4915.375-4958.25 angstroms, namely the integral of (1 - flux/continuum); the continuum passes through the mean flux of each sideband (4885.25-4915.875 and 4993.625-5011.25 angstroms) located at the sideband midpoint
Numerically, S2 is 1.40 angstroms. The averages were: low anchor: 225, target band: 223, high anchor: 240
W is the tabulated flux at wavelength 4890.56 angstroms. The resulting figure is 223.5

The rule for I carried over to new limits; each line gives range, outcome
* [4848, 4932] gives 221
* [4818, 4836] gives 211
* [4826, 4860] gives 212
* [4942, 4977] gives 229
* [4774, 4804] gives 215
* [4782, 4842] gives 217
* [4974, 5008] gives 237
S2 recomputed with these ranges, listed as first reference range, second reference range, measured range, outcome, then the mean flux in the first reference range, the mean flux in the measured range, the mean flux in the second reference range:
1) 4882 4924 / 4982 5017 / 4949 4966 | 0.22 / 226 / 229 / 238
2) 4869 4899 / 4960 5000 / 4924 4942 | 1.22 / 226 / 214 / 233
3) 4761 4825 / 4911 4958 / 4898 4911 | -0.20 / 215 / 225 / 223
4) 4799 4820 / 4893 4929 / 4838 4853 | 0.41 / 217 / 214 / 224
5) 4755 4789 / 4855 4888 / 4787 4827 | 0.40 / 216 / 216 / 221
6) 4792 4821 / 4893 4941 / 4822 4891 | 0.22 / 215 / 217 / 222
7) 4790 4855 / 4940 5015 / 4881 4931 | 0.47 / 215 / 223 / 235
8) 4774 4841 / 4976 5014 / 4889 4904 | -0.11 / 216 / 228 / 238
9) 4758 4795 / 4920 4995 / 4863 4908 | -0.19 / 218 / 224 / 227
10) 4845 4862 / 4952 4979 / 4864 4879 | -0.45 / 214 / 223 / 230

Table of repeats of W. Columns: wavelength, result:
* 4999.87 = 237.3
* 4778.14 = 179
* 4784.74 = 220.6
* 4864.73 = 234.6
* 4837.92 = 263.8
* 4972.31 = 230.9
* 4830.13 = 203.5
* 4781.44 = 224.5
